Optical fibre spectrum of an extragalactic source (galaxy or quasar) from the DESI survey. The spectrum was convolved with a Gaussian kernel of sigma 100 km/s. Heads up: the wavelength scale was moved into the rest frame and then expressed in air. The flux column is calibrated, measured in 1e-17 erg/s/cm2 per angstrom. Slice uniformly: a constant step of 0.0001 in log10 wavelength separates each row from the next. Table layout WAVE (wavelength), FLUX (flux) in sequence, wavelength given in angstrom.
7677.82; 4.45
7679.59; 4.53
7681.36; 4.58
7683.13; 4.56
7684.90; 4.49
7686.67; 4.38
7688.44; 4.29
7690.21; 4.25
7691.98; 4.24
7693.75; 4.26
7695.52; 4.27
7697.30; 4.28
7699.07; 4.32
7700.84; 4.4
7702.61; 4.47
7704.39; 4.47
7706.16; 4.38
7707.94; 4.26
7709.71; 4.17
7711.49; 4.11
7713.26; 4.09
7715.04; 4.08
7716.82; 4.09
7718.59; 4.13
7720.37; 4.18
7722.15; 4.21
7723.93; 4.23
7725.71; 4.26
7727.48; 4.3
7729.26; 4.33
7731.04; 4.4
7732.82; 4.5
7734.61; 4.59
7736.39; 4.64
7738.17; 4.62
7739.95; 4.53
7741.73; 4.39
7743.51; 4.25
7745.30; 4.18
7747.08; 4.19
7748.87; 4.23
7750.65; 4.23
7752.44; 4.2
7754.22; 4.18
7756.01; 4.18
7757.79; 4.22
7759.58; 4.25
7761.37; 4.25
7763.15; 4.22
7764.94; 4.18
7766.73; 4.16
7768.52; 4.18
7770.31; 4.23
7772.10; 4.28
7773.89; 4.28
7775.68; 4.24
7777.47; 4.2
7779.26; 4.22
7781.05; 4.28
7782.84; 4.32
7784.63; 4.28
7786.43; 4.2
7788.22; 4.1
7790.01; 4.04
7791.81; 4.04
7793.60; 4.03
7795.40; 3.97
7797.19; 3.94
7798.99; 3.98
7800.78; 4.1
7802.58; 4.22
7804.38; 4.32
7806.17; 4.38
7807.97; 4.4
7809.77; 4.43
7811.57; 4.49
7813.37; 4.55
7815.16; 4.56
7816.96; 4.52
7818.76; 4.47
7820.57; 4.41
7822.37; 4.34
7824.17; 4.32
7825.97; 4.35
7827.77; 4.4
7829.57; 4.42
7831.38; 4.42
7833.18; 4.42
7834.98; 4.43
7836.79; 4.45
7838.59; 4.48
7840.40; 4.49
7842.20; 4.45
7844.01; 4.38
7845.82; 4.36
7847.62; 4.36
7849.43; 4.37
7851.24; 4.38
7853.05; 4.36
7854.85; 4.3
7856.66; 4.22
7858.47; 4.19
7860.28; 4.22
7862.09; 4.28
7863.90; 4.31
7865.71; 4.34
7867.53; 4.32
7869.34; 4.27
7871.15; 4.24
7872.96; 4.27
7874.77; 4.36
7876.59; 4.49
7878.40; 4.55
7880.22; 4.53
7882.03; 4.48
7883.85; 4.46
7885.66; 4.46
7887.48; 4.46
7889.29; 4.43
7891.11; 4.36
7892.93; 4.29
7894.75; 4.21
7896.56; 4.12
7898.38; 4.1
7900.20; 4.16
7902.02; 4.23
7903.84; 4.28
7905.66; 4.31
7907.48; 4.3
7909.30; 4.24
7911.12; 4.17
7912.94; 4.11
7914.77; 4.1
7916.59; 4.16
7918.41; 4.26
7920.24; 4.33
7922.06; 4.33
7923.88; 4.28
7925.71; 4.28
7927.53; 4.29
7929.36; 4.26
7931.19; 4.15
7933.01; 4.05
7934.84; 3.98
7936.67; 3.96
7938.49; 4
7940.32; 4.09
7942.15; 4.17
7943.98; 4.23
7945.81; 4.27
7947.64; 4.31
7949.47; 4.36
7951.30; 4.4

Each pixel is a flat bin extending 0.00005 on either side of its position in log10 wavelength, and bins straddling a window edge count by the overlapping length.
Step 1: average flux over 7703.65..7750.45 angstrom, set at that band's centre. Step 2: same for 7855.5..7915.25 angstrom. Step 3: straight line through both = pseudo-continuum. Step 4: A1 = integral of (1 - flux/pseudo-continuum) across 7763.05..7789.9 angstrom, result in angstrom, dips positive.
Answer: 0.5 angstrom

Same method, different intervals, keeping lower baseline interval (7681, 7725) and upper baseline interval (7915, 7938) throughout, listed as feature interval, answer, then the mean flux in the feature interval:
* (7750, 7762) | 0.1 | 4.21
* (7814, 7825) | -0.5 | 4.44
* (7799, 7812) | -0.2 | 4.3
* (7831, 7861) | -1.0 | 4.37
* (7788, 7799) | 0.6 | 4.01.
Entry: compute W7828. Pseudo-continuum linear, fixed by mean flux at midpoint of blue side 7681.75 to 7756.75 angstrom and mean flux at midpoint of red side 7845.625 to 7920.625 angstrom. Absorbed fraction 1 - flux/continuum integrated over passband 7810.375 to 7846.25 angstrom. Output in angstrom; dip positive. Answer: -1.1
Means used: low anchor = 4.31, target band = 4.44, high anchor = 4.3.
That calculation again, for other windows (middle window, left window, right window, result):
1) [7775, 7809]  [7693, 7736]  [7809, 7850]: 1.6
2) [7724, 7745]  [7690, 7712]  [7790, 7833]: -0.6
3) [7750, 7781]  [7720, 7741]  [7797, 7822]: 1.1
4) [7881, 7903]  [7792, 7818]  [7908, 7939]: -0.6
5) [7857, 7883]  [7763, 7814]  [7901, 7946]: -0.9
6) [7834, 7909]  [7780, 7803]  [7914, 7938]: -3.3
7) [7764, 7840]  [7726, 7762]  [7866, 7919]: 0.6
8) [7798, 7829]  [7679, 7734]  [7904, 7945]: -0.9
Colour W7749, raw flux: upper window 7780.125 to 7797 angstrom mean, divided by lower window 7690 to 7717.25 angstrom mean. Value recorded 0.97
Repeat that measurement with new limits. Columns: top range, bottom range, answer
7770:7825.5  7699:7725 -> 1.01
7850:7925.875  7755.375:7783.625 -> 1.02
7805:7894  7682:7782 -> 1.02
